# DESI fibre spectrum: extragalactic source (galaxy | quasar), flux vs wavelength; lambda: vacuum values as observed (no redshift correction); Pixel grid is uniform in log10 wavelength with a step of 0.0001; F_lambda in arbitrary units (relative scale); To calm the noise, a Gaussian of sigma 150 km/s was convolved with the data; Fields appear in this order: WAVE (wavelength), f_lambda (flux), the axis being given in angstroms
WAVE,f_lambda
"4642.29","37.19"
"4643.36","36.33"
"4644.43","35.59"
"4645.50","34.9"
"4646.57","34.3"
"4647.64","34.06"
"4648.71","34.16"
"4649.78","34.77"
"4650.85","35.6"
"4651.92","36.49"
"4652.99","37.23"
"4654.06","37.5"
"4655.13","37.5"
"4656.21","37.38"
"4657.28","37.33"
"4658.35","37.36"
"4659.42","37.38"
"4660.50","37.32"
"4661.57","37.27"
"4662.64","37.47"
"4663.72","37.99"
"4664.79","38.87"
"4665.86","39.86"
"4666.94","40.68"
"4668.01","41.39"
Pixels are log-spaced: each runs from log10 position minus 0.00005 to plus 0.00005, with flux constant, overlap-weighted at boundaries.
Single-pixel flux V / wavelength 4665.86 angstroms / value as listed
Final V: 39.86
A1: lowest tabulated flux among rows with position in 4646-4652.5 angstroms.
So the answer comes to 34.06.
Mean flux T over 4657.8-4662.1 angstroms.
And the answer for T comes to 37.3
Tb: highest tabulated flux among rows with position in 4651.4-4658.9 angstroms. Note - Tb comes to 37.5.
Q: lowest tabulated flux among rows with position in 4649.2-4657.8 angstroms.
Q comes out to 34.77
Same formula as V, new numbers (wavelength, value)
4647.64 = 34.06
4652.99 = 37.23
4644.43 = 35.59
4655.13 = 37.5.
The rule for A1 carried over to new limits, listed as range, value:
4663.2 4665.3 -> 37.99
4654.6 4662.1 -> 37.27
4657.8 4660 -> 37.36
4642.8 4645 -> 35.59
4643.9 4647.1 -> 34.3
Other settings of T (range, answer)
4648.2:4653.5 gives 35.7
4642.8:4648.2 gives 35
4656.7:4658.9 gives 37.5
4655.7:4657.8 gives 37.4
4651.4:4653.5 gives 36.9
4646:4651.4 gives 34.6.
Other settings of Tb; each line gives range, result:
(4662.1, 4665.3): 38.87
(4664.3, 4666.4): 39.86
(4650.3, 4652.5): 36.49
